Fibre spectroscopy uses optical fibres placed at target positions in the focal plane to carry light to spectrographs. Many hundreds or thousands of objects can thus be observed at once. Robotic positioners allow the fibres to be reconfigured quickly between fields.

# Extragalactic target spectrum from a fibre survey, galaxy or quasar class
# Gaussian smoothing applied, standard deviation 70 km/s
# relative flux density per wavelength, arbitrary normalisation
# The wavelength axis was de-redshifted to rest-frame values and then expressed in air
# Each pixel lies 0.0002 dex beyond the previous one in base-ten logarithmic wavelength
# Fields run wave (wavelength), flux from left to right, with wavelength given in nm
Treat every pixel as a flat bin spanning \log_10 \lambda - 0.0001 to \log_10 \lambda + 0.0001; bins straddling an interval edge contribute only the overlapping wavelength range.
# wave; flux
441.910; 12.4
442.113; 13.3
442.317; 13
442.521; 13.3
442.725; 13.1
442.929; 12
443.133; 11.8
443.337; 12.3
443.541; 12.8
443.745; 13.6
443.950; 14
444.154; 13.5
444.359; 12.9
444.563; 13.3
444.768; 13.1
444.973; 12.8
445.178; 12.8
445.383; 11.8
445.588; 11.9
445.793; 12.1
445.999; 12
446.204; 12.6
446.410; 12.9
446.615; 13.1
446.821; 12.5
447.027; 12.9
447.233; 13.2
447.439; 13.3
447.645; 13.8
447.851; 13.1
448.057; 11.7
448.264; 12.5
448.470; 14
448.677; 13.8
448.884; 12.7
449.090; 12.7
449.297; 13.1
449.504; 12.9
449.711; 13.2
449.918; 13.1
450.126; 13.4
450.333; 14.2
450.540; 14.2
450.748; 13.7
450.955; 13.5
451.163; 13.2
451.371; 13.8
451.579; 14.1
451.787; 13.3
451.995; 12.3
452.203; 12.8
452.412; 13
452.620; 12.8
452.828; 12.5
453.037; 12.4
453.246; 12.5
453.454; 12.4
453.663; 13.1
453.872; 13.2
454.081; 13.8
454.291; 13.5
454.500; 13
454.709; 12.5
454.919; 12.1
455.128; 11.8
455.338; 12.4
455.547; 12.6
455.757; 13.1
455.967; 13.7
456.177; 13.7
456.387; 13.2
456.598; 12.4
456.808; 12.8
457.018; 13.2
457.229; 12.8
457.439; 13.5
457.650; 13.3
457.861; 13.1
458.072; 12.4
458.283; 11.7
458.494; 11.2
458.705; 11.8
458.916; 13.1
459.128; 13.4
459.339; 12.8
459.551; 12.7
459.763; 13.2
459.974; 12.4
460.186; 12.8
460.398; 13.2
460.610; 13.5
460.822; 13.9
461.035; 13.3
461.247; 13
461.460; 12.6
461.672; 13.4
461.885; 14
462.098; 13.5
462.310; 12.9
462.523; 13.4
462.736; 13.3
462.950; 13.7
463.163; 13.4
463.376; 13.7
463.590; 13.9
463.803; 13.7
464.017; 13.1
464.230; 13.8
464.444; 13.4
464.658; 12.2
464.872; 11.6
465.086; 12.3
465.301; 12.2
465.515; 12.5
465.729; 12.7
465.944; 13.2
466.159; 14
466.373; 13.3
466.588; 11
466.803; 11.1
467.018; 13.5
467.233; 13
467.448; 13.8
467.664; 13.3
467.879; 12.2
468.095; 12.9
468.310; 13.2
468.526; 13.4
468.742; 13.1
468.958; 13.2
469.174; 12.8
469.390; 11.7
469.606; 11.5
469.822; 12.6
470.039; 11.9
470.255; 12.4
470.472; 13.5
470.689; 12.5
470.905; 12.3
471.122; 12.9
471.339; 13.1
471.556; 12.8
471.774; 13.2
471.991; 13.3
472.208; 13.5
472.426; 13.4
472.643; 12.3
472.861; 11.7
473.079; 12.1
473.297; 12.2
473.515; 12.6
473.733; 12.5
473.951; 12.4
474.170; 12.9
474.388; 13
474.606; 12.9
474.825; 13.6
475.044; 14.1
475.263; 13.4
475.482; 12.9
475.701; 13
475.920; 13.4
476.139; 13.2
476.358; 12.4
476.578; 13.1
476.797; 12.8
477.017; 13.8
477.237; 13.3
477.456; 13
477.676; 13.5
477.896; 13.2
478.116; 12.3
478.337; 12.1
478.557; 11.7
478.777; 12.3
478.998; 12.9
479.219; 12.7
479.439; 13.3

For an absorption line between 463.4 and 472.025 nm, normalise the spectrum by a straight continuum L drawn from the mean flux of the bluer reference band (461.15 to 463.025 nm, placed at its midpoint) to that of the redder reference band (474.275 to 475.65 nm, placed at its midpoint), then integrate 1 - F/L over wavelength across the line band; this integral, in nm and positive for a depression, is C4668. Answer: 0.32 nm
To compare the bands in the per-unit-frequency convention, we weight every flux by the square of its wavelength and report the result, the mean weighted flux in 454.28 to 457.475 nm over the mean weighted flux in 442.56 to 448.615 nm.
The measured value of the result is 1.1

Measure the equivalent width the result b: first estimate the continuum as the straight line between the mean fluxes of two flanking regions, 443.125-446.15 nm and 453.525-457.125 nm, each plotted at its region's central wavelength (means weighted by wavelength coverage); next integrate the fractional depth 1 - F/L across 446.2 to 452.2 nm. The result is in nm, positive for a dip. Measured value -0.18 nm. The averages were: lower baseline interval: 12.7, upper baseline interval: 12.9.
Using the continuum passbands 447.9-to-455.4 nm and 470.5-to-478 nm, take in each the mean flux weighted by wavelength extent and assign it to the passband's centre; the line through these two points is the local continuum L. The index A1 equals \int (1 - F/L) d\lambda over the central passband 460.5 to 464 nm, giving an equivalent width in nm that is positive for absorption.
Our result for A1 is -0.12 nm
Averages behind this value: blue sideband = 13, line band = 13.4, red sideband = 13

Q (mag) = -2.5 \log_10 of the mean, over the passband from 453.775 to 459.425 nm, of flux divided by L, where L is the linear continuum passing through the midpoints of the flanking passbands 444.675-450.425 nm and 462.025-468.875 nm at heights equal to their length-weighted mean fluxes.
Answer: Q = 0.01 mag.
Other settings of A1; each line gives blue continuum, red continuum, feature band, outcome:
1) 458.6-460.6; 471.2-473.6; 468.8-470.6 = 0.04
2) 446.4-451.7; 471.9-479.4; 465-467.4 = 0.07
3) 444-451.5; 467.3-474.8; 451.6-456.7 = 0.04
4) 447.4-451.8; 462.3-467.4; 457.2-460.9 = 0.08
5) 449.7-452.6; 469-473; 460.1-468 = -0.10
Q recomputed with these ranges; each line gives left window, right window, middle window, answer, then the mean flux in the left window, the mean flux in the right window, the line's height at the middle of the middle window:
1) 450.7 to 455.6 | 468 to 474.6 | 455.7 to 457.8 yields -0.024 mag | 12.9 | 12.7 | 12.9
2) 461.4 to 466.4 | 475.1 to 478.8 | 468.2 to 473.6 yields 0.030 mag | 13.2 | 12.9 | 13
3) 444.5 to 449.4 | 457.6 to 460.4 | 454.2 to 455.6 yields 0.011 mag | 12.8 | 12.6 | 12.7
